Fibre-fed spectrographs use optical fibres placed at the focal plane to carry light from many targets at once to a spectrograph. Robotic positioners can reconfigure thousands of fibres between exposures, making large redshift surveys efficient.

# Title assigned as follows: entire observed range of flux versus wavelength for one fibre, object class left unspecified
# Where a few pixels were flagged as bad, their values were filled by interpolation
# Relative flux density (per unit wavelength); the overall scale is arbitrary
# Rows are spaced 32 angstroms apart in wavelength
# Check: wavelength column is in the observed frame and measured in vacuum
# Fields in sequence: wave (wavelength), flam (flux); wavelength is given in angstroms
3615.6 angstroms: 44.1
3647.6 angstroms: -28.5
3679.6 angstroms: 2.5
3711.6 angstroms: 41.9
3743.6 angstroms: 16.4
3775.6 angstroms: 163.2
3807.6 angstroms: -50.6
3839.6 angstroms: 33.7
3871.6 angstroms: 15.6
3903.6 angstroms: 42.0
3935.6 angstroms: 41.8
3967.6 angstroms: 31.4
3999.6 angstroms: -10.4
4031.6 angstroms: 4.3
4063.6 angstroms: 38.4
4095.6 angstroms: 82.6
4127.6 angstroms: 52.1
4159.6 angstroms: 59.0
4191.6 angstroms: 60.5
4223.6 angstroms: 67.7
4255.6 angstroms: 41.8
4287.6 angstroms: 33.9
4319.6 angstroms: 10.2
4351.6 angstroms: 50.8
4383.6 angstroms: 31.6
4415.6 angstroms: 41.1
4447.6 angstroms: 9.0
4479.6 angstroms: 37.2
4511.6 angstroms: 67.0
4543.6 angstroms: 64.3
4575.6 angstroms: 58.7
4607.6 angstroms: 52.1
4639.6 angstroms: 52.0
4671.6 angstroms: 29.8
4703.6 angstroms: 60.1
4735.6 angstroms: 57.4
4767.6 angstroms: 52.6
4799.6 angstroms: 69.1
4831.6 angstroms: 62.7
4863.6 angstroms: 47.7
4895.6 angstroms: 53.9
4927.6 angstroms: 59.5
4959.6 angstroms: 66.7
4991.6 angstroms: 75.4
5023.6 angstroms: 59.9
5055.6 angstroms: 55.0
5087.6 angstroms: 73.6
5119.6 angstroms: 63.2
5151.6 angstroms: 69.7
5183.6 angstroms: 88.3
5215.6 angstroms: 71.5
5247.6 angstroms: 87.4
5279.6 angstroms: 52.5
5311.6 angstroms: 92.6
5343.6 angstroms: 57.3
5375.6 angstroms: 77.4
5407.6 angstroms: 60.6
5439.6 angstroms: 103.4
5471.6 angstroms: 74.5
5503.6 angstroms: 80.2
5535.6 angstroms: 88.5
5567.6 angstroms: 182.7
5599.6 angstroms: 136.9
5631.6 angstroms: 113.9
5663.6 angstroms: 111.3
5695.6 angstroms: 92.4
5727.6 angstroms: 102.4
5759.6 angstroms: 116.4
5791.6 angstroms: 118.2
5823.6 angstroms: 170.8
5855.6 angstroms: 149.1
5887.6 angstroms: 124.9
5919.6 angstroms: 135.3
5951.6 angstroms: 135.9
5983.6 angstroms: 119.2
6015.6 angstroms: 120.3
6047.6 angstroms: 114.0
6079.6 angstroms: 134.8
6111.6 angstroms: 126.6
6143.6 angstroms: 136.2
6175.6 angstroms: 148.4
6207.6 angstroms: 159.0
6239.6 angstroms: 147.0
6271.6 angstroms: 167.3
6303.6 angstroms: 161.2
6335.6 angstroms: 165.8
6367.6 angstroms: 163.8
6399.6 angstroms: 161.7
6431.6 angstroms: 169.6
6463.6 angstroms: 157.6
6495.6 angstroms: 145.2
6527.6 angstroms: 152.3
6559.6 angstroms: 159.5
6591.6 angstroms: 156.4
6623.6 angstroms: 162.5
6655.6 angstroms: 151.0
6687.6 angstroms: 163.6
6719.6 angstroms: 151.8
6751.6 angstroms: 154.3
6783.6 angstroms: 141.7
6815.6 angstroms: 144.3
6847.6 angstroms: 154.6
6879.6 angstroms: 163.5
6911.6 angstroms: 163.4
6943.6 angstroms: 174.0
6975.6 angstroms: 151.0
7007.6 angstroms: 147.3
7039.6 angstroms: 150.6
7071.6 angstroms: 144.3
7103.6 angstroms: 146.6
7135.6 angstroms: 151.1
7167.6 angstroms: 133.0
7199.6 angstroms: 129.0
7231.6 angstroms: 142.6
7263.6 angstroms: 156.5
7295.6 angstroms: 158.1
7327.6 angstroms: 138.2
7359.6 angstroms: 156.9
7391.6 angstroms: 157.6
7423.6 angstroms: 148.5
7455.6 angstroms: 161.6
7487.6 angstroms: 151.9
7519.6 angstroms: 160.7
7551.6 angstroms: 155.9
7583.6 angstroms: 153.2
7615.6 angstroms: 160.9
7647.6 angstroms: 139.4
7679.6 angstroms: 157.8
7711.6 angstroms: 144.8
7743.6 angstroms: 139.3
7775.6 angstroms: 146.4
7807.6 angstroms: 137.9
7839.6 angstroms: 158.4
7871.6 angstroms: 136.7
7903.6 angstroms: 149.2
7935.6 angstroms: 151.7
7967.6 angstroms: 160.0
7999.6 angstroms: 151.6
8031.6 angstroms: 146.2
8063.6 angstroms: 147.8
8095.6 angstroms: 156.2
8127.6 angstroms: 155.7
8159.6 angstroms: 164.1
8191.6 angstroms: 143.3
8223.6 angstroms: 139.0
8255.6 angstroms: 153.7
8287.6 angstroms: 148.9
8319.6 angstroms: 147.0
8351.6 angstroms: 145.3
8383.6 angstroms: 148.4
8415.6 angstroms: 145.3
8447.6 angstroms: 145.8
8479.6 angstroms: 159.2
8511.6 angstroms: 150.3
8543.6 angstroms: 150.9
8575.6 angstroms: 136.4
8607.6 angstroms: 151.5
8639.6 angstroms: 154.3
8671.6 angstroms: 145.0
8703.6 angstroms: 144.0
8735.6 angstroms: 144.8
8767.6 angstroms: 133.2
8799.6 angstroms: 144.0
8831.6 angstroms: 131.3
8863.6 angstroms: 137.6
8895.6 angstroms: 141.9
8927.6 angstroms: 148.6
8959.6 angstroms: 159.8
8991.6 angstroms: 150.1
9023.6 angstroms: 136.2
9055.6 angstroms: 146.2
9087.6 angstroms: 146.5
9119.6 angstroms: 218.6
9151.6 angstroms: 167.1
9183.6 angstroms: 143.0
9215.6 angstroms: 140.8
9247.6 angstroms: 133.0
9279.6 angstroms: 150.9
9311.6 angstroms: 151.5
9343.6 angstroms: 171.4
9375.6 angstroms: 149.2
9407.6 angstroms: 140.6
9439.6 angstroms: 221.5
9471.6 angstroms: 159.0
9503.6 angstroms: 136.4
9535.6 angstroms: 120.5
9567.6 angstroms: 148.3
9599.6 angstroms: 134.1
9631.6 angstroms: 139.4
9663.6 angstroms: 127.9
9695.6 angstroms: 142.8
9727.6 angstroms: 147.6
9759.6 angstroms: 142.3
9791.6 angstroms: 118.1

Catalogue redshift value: 0.39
